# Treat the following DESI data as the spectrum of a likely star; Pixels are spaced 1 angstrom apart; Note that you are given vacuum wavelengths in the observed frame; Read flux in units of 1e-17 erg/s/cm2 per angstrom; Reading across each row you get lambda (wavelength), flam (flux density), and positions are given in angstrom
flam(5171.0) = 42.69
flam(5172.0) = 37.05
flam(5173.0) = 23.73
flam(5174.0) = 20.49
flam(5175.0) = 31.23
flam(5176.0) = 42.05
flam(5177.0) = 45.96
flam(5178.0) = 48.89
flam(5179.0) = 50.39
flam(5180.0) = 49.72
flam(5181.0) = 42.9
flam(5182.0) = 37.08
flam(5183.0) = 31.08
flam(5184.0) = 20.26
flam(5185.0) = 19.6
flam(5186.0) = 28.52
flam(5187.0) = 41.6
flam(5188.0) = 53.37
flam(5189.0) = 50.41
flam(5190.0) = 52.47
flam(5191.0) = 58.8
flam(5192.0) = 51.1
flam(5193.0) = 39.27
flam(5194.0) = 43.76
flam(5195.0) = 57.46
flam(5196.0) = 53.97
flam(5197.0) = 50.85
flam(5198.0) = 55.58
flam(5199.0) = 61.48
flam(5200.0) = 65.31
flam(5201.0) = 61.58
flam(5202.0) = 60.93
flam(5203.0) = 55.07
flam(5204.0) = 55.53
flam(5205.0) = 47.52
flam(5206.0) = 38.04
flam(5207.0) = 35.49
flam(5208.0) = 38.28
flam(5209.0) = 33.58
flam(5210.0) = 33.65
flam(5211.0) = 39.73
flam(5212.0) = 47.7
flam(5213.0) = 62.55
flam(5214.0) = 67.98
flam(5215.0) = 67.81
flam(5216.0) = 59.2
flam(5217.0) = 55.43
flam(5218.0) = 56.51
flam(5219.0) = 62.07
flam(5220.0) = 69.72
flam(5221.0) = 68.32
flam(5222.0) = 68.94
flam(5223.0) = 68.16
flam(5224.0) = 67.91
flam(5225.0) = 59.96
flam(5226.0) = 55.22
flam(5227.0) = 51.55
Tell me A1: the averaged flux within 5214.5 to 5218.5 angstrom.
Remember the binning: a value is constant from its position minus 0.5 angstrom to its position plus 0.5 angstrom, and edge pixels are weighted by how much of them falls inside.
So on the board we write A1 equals 59.7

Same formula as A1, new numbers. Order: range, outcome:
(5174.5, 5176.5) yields 36.6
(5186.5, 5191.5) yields 51.3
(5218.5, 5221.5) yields 66.7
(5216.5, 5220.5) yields 60.9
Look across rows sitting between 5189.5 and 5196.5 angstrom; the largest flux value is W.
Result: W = 58.8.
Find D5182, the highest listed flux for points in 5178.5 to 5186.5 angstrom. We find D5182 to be 50.39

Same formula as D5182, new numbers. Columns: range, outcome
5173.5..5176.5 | 42.05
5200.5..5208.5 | 61.58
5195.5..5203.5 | 65.31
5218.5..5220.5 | 69.72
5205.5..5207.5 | 38.04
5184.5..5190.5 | 53.37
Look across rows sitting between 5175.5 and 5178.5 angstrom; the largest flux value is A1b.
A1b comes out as 48.89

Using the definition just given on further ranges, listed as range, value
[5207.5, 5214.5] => 67.98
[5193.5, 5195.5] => 57.46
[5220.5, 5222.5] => 68.94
